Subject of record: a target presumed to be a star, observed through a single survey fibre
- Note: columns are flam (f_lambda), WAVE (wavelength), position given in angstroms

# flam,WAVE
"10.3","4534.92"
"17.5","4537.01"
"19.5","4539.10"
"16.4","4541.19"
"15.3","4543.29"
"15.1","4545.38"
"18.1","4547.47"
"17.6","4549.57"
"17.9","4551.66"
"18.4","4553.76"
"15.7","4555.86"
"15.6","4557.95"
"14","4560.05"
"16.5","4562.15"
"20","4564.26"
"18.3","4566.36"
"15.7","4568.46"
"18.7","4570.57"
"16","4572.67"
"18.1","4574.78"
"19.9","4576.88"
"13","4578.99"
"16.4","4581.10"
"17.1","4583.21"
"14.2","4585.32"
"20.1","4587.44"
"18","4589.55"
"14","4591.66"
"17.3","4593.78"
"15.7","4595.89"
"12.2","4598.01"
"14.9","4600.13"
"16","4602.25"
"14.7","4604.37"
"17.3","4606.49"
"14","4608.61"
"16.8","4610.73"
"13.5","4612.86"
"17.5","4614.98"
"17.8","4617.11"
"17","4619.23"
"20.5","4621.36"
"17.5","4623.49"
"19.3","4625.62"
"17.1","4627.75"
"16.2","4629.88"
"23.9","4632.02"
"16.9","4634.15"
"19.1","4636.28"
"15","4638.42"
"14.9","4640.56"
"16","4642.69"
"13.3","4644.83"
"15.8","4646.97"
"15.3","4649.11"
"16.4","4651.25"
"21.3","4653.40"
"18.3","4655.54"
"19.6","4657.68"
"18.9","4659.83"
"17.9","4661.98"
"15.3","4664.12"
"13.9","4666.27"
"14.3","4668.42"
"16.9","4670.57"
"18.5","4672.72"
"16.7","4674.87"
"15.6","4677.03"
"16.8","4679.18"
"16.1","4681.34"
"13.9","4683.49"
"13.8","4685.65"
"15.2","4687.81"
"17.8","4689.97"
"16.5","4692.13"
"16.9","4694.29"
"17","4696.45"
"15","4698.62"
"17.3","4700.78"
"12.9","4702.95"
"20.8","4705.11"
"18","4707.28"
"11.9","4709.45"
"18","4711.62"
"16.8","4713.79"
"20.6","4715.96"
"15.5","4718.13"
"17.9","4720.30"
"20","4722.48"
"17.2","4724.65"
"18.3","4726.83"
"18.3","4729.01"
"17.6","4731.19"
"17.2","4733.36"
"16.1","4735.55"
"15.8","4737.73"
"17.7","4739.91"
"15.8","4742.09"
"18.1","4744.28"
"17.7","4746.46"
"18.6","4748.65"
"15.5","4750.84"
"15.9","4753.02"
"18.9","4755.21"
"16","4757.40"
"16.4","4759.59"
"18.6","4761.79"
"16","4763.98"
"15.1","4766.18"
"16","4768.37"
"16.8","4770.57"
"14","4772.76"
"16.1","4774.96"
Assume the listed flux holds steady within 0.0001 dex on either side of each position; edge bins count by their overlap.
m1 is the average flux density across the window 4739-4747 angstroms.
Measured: 17.3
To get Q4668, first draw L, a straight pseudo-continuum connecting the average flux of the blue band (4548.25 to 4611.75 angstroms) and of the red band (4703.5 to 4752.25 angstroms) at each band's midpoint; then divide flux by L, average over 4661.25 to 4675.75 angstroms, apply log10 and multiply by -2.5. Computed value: 0.05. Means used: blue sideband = 16.5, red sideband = 17.4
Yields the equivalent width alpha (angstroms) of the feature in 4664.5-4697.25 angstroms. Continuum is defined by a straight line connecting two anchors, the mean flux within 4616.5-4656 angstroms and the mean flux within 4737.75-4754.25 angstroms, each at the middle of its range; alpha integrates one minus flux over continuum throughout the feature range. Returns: 2.43 angstroms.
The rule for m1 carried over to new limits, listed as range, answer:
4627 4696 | 16.7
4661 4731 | 16.6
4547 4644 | 16.8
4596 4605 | 14.6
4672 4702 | 16.2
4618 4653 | 17.2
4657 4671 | 16.6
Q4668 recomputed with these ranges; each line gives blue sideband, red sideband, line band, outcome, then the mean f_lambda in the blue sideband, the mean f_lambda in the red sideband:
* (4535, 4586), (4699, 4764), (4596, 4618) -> 0.10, 16.8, 17.2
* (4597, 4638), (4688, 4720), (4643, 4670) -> 0.01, 16.9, 16.8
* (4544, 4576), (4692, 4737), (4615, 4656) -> -0.02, 17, 17.1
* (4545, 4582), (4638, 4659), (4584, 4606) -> 0.07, 17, 16.7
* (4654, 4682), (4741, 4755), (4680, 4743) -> 0.02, 16.9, 17.1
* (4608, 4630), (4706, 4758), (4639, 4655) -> 0.06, 17.1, 17.3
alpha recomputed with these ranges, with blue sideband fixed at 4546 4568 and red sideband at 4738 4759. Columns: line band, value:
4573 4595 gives 0.45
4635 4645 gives 0.71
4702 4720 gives 0.20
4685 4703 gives 1.11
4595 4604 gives 1.28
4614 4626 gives -0.77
